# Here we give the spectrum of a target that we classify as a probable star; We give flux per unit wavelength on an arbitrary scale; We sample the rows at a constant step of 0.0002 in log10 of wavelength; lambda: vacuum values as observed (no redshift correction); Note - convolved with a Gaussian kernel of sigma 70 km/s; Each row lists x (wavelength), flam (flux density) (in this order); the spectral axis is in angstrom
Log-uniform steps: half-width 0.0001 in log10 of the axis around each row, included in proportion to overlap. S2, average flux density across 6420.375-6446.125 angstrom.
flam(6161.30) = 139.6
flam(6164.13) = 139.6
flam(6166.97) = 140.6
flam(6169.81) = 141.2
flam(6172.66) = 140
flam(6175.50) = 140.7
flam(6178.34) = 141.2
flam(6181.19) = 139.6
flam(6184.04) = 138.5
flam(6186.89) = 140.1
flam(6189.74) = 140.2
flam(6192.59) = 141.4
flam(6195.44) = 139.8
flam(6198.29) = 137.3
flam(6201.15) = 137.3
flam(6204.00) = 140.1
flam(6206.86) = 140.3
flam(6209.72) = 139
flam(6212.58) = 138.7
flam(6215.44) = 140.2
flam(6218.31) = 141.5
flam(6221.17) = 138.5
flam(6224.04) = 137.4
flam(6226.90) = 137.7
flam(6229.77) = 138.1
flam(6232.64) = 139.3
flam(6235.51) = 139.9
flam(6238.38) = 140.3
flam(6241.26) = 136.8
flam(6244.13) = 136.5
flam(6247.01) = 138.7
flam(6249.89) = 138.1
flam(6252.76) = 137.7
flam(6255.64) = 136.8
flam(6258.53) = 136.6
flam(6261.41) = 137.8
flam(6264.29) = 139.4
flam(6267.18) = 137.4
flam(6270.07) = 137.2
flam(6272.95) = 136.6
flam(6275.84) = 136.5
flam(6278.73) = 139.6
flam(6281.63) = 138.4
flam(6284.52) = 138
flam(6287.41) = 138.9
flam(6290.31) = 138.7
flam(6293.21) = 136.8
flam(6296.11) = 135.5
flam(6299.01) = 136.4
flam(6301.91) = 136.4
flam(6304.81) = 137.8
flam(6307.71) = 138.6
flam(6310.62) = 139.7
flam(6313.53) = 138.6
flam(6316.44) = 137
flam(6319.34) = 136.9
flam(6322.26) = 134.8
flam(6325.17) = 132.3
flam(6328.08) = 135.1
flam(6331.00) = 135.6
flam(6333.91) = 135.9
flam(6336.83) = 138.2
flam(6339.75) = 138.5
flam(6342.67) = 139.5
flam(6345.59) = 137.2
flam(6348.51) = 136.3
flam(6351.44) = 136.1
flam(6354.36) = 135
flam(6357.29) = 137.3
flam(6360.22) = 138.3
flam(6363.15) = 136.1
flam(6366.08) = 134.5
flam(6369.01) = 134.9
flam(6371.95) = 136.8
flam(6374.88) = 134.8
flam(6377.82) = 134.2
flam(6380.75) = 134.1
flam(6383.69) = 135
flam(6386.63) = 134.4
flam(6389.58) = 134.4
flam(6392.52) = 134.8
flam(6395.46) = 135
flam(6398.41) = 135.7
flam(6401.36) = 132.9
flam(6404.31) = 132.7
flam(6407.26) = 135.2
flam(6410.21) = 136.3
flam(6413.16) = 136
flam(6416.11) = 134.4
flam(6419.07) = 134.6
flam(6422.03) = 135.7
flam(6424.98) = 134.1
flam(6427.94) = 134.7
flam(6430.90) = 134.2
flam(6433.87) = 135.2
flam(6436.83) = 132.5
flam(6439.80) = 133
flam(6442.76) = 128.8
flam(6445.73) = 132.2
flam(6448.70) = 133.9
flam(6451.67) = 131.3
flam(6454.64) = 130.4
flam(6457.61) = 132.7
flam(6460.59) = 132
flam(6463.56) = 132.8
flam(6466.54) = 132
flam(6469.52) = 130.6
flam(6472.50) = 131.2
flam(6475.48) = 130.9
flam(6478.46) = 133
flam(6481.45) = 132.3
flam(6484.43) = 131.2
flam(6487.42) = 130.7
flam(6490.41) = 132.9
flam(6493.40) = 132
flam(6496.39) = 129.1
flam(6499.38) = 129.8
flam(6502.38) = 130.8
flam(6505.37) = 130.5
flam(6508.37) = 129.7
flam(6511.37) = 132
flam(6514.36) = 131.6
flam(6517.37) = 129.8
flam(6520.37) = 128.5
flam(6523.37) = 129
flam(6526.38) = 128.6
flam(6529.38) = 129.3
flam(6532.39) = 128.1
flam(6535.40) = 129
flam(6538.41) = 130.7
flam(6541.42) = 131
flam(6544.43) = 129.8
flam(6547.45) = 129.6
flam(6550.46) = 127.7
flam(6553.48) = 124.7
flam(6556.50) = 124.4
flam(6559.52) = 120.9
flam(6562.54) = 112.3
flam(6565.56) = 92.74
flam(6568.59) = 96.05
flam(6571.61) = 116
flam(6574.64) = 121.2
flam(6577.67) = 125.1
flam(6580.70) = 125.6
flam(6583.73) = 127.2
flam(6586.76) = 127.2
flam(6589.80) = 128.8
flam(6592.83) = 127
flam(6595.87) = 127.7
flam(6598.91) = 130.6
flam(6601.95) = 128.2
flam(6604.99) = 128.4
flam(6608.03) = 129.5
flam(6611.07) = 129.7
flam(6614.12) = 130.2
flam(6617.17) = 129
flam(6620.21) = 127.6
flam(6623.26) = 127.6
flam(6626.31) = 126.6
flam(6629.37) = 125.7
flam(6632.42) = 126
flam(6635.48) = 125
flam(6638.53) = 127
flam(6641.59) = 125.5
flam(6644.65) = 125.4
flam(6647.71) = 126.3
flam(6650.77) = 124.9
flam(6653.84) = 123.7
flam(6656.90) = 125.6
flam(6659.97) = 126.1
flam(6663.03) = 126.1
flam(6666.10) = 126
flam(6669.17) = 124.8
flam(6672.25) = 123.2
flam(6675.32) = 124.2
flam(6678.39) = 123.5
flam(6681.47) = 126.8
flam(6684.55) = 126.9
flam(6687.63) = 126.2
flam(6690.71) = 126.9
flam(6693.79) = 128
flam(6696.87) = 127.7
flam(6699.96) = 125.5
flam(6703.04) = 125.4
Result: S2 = 133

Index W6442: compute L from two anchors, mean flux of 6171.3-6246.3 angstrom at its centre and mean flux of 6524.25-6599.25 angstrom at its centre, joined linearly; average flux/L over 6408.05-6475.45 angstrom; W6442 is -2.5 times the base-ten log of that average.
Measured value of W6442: -0.03 mag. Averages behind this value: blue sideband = 139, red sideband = 124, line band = 133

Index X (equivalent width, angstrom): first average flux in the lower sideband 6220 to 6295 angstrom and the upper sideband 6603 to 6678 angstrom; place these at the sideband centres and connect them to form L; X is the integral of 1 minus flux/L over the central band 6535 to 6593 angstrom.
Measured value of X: 3.0 angstrom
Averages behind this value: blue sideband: 138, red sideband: 126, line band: 122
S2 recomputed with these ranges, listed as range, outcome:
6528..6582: 122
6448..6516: 131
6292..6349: 137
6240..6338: 137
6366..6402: 135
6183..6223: 139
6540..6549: 130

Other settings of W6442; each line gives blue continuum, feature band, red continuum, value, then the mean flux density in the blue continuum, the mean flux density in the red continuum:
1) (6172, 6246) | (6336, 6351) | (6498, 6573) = -0.036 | 139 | 125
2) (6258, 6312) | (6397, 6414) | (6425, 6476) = -0.008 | 138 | 132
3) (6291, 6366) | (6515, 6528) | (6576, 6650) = 0.010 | 137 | 127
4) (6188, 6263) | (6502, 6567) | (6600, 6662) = 0.029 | 139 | 127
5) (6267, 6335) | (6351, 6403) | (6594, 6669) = -0.004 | 137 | 127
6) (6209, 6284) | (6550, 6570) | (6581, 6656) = 0.139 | 138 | 127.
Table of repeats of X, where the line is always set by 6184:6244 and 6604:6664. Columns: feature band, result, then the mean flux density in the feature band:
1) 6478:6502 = -0.05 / 131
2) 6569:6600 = 0.90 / 125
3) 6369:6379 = -0.06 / 135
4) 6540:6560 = 0.33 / 127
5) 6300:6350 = -0.40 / 137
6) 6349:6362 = -0.16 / 137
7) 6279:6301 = -0.11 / 138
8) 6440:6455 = 0.08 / 132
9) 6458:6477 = 0.01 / 132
